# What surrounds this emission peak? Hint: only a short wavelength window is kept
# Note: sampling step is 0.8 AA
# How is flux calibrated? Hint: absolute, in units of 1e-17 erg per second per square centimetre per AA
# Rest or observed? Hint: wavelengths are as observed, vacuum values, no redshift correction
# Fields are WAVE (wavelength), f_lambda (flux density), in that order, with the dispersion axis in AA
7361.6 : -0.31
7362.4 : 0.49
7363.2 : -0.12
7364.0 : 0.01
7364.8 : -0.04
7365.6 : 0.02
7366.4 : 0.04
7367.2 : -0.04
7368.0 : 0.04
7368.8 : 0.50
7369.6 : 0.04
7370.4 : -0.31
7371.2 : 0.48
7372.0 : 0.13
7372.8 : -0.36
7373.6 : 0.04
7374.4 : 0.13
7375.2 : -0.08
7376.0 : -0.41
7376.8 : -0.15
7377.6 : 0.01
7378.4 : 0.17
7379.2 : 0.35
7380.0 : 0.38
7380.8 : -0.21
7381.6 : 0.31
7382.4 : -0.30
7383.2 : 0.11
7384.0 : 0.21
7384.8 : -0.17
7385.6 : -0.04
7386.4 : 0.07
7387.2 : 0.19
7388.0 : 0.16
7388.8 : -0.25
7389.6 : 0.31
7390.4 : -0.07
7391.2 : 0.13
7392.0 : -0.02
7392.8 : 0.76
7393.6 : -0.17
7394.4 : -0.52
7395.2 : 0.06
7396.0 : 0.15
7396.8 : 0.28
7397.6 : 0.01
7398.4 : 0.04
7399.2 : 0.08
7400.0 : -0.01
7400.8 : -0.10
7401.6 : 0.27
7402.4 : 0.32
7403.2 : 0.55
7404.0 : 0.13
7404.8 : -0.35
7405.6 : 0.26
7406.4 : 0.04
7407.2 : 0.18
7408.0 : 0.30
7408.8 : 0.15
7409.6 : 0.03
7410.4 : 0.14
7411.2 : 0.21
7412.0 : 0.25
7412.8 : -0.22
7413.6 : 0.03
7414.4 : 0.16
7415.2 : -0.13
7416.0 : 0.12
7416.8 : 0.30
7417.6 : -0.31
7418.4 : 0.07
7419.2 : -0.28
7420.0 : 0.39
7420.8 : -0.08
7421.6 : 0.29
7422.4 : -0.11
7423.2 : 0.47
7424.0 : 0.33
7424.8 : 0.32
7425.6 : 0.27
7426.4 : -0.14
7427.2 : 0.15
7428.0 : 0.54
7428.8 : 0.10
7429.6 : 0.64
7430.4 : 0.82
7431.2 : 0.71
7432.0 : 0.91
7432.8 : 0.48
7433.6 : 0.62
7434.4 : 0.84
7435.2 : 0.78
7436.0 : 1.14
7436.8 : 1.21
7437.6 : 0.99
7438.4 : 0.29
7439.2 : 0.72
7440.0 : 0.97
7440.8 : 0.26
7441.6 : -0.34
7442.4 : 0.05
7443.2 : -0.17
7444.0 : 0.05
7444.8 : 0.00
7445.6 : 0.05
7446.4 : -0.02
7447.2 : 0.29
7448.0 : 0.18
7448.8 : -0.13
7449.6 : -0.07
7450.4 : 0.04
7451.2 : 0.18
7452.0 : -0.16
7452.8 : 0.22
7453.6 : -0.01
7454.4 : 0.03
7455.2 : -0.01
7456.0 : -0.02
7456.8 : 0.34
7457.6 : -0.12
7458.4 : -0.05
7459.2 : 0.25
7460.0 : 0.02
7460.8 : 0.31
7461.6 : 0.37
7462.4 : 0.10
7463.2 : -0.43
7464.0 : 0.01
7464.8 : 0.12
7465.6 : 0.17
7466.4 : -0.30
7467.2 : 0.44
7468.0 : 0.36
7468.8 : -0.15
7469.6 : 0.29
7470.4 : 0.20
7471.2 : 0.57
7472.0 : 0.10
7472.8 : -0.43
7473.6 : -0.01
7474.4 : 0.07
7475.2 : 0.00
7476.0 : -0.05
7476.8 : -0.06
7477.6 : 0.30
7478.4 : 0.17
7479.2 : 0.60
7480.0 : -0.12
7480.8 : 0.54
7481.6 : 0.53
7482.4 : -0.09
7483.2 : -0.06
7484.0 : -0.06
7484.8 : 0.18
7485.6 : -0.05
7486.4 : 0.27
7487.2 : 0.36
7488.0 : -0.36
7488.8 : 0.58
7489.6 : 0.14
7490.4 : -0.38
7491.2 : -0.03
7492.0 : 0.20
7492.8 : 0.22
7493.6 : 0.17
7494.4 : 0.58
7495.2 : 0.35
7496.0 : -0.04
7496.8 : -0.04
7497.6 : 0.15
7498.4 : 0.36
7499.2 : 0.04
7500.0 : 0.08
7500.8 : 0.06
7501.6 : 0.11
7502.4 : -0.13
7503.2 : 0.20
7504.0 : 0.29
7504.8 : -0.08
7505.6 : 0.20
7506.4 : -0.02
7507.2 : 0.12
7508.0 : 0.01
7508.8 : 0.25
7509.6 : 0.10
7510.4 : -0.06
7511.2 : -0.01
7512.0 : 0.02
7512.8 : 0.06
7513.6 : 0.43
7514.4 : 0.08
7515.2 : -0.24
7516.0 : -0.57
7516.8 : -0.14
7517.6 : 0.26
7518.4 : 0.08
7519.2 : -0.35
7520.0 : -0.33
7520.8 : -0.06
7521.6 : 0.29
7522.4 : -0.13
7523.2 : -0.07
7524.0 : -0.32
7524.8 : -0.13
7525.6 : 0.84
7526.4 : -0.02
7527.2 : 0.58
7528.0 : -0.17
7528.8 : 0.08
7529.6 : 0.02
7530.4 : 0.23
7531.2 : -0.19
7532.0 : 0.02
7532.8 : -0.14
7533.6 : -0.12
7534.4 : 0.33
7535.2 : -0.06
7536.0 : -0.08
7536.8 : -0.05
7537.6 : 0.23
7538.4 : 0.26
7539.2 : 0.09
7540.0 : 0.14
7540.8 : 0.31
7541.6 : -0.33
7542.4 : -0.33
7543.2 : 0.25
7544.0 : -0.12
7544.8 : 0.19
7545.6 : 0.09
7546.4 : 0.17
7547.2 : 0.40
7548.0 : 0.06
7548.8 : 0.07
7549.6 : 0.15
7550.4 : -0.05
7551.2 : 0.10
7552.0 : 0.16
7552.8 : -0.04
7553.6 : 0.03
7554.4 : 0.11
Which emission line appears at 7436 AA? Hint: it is [O II]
